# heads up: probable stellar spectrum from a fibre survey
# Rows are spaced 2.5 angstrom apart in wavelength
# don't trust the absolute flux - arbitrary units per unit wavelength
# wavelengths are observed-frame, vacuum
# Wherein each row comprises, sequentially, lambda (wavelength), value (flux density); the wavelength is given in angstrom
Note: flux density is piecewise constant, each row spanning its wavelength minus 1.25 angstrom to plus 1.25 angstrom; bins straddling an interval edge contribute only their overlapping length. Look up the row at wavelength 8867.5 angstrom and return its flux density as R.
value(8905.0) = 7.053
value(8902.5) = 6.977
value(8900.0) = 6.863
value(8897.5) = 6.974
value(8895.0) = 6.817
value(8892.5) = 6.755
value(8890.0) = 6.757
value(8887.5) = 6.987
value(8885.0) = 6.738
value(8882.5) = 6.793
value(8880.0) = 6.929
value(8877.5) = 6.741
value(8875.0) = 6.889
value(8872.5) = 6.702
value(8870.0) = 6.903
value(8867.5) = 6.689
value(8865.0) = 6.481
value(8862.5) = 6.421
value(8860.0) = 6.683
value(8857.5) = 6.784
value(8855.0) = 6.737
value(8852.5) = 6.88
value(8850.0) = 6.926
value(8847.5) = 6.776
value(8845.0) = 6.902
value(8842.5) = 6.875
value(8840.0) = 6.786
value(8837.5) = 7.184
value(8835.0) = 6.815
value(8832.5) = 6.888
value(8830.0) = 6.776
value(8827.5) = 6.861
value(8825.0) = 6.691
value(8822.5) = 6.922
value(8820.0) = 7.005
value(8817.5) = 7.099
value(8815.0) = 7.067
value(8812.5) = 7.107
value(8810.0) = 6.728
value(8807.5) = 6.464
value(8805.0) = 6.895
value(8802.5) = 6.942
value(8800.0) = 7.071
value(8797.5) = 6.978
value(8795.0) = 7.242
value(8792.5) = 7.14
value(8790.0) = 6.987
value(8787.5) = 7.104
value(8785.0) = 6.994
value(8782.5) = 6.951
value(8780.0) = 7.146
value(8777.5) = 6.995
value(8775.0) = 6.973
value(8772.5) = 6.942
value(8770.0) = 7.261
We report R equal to 6.689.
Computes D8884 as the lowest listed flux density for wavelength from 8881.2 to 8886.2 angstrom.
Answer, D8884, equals 6.738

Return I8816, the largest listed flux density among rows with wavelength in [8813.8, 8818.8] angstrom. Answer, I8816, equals 7.099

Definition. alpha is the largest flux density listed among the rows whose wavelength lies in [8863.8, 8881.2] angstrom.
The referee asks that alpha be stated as 6.929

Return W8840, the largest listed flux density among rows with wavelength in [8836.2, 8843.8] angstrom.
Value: 7.184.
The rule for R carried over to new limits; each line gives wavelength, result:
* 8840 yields 6.786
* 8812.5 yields 7.107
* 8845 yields 6.902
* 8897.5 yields 6.974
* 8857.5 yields 6.784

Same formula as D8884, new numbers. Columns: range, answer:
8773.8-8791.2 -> 6.951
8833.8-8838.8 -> 6.815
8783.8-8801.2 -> 6.978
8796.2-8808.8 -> 6.464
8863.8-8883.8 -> 6.481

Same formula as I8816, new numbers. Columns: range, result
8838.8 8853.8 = 6.926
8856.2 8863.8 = 6.784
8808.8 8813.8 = 7.107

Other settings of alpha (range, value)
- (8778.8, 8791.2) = 7.146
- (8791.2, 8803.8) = 7.242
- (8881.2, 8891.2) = 6.987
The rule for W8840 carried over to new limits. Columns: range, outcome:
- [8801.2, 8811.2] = 6.942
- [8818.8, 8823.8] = 7.005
